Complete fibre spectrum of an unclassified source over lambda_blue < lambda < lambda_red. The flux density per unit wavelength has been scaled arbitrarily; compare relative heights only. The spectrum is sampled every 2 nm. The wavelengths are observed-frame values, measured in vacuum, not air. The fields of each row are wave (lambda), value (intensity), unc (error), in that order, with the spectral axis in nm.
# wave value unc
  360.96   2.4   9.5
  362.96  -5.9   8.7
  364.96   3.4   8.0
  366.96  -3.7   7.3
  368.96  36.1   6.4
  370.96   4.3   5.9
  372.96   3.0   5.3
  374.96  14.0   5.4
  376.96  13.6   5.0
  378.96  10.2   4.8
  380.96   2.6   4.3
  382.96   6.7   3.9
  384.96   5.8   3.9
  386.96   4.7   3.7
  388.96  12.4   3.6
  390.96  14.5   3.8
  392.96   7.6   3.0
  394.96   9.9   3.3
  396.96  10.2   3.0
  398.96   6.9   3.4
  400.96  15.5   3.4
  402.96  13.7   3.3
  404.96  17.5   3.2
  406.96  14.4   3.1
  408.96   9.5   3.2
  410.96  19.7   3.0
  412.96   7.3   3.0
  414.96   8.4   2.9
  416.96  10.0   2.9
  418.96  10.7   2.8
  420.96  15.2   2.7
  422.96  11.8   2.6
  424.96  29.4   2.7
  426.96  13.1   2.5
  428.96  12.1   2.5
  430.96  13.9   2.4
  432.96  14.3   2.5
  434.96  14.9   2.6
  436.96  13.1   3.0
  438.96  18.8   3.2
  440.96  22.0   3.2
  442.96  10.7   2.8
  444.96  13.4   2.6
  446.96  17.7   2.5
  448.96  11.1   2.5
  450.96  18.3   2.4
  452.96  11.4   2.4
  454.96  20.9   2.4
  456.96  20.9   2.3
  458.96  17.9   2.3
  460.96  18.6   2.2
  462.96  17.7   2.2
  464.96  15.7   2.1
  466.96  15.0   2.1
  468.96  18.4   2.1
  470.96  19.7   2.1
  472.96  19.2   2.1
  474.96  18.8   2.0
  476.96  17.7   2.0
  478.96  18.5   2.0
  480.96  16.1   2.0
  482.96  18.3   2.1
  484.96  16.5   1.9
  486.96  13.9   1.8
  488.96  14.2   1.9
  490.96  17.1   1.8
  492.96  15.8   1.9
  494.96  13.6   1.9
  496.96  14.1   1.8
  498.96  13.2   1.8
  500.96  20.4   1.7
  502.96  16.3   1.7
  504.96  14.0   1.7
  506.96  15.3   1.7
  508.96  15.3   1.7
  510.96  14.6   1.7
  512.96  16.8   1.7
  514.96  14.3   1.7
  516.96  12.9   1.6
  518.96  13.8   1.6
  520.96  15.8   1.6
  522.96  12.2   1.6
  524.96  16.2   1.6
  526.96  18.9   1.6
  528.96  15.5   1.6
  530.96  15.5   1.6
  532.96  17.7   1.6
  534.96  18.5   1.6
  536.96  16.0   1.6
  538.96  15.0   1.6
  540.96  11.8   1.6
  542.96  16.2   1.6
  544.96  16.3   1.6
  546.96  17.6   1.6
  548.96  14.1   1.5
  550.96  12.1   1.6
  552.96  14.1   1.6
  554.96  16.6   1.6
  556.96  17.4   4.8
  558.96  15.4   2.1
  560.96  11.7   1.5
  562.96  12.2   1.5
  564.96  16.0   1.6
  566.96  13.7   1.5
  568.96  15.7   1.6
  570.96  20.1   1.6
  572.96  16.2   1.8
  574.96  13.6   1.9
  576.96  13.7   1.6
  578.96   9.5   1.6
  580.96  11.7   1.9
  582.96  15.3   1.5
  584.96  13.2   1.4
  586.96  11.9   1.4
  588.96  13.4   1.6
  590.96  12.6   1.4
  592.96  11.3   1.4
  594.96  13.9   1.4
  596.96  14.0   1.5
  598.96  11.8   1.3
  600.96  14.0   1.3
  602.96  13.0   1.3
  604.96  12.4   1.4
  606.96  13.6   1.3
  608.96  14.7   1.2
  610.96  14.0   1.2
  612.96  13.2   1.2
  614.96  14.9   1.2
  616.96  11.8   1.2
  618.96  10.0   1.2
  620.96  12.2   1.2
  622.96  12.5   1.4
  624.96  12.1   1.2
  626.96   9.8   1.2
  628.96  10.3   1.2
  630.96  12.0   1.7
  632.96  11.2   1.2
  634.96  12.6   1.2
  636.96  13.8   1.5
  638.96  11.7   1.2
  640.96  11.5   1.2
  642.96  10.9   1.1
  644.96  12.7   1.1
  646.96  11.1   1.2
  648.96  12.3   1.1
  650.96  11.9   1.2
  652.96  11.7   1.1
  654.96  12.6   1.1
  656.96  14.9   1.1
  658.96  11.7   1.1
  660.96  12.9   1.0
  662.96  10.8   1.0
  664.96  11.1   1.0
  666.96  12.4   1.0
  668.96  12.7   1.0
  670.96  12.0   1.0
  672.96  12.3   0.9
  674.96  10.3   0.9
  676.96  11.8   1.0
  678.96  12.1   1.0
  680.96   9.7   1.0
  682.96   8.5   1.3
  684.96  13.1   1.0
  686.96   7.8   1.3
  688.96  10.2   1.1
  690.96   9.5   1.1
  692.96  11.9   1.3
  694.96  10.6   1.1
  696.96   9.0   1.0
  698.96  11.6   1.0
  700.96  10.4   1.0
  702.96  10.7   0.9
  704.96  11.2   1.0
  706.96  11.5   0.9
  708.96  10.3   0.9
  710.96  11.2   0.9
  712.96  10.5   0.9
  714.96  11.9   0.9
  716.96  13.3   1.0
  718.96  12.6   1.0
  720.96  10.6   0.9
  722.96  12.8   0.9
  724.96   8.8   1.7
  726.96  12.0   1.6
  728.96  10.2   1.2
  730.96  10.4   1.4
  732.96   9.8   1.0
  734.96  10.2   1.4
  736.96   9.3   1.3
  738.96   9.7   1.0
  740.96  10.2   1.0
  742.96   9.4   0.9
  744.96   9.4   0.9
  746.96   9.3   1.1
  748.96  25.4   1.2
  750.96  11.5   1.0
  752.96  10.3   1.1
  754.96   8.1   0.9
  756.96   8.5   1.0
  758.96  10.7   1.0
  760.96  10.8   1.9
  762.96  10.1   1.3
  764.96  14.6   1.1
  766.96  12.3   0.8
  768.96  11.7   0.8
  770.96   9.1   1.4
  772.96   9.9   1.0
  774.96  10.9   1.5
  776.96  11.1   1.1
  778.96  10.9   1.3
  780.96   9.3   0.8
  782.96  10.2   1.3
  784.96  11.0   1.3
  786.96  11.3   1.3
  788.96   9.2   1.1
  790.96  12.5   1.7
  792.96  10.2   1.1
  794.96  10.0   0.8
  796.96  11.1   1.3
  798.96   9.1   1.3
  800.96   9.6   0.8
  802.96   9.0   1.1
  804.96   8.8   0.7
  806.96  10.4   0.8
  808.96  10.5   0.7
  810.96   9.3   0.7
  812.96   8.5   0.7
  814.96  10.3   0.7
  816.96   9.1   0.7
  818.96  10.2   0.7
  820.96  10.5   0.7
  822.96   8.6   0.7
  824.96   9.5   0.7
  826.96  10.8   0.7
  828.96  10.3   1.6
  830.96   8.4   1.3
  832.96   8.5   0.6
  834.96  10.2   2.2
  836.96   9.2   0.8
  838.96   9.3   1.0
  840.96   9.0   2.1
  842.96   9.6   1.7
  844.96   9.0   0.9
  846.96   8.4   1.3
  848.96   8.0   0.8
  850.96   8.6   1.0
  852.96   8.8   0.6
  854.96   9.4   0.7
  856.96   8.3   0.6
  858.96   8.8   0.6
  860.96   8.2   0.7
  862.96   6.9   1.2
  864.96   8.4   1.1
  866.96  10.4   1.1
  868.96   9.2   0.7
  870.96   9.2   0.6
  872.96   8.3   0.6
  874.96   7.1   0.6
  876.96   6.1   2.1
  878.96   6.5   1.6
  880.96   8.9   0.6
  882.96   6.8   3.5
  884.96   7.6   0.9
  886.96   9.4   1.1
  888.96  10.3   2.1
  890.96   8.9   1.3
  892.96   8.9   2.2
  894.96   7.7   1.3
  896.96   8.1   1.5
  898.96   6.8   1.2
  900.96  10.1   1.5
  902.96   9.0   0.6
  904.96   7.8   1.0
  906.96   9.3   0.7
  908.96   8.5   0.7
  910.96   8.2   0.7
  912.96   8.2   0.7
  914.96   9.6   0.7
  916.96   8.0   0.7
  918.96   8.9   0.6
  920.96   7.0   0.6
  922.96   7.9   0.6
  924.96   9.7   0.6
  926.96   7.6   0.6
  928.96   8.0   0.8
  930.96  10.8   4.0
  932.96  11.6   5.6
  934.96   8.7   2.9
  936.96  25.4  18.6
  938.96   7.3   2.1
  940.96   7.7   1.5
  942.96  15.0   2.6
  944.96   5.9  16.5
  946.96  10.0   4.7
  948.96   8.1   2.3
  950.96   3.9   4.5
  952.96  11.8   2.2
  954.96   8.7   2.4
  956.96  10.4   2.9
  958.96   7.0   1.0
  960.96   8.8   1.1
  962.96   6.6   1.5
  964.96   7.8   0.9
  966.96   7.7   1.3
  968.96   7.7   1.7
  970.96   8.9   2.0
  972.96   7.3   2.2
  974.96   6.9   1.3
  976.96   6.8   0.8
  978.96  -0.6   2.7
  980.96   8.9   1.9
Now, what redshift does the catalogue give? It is 0.14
